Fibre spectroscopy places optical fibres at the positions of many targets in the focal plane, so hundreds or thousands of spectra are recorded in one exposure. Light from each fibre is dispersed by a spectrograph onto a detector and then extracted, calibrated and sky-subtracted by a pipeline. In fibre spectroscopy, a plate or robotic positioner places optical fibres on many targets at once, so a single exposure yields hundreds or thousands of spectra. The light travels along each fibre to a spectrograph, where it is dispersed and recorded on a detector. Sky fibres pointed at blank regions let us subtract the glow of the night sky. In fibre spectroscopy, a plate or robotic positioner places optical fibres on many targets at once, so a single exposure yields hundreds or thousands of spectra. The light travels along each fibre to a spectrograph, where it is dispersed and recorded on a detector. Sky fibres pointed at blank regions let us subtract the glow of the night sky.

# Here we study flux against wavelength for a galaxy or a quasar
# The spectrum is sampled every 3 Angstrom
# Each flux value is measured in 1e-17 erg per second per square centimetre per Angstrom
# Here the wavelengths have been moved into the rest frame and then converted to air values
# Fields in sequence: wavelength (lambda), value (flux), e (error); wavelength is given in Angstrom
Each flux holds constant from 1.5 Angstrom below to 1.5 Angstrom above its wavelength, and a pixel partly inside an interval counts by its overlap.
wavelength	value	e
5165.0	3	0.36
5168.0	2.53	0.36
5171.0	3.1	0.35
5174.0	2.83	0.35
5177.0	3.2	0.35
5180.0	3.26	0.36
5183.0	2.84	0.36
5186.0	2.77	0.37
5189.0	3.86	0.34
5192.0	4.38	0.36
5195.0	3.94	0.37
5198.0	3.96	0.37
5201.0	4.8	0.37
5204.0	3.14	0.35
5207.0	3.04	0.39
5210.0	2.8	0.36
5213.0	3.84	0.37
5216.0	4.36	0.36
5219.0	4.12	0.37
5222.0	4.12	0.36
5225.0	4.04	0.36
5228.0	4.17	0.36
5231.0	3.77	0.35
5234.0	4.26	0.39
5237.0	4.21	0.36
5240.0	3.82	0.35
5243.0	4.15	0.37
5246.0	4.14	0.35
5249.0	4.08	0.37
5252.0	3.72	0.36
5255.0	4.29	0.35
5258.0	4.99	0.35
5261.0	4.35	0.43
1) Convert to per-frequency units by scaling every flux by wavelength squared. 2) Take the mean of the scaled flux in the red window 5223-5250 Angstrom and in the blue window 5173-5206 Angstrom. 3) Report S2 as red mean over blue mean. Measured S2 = 1.2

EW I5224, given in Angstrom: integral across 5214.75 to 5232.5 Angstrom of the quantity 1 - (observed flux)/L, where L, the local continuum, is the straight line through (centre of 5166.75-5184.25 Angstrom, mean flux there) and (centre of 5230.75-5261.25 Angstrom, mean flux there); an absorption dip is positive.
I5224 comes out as -1.45 Angstrom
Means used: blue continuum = 2.97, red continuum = 4.17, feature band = 4.09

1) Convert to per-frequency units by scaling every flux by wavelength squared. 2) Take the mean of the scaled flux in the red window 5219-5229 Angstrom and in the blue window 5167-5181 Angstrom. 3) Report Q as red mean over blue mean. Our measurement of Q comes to 1.4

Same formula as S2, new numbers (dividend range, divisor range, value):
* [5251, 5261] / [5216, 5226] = 1.07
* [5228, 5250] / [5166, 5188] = 1.41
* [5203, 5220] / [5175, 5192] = 1.09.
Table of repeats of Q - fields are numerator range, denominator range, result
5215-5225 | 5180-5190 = 1.35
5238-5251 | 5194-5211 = 1.13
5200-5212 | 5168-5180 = 1.15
